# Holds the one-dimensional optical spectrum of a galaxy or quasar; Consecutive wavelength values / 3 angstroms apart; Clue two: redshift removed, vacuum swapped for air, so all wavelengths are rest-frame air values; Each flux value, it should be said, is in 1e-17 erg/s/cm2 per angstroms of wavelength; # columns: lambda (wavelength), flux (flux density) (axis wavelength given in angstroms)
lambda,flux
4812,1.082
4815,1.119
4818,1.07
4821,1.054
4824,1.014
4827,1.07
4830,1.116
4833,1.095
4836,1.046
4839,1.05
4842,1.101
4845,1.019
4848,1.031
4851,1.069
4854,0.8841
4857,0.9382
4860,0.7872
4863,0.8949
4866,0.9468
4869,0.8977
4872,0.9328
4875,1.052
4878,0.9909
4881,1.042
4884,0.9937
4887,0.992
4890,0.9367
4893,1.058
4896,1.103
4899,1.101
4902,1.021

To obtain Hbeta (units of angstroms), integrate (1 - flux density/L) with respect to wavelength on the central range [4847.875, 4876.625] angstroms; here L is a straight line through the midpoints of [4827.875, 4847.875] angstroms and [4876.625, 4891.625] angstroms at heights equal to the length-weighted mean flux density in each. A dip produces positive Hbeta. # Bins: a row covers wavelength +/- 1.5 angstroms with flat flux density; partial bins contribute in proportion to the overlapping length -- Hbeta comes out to 2.5 angstroms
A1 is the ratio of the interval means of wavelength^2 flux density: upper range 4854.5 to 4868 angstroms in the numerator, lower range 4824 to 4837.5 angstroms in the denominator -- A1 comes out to 0.84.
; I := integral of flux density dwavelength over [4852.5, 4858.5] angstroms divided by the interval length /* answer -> 0.911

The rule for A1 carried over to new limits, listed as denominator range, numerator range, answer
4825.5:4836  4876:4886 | 0.95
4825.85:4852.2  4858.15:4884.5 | 0.90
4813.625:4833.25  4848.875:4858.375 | 0.91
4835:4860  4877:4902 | 1.04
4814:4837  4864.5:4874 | 0.89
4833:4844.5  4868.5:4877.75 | 0.93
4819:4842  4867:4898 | 0.96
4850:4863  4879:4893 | 1.11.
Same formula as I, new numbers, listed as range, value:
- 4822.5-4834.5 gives 1.07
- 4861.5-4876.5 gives 0.945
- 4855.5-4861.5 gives 0.863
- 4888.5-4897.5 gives 1.03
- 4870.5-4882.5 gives 1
